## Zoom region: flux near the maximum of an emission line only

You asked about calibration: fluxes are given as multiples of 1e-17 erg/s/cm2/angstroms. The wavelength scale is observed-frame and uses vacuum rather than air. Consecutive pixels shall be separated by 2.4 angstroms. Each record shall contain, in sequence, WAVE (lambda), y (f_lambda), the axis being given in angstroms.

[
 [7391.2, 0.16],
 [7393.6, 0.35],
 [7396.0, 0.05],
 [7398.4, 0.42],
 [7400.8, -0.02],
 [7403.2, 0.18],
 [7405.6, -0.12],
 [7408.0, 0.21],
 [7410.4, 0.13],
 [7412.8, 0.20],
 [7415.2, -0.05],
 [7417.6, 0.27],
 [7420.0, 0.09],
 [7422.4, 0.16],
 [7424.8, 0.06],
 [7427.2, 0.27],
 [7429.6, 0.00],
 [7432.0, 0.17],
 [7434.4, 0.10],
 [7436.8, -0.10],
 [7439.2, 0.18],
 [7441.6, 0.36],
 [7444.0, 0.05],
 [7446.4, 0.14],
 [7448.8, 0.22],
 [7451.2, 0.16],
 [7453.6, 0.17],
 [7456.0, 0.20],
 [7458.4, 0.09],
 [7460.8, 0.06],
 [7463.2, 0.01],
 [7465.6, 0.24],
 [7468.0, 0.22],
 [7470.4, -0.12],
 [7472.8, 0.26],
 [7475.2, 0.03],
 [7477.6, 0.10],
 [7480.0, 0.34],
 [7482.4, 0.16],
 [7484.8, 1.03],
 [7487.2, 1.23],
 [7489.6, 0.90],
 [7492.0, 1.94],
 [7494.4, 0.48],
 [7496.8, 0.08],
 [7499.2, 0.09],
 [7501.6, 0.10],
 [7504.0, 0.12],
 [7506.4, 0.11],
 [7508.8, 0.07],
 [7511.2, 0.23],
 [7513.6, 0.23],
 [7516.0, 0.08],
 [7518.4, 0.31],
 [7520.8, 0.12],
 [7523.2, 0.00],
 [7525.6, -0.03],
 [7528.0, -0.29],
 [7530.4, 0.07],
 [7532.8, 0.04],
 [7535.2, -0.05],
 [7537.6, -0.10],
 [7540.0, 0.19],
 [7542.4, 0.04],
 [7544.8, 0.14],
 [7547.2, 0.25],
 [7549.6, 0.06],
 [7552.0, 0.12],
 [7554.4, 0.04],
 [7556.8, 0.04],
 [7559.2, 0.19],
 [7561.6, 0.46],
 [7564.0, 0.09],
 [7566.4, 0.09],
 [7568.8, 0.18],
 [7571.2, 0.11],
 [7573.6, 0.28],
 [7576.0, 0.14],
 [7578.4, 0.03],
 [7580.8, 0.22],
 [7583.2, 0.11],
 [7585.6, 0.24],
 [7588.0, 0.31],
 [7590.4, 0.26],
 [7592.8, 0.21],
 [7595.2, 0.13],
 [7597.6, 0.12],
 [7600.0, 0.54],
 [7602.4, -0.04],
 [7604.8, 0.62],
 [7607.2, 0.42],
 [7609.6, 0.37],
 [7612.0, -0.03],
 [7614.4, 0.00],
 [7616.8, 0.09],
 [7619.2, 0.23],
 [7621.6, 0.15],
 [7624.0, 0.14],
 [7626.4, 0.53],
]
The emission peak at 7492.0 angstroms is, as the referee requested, [O II]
